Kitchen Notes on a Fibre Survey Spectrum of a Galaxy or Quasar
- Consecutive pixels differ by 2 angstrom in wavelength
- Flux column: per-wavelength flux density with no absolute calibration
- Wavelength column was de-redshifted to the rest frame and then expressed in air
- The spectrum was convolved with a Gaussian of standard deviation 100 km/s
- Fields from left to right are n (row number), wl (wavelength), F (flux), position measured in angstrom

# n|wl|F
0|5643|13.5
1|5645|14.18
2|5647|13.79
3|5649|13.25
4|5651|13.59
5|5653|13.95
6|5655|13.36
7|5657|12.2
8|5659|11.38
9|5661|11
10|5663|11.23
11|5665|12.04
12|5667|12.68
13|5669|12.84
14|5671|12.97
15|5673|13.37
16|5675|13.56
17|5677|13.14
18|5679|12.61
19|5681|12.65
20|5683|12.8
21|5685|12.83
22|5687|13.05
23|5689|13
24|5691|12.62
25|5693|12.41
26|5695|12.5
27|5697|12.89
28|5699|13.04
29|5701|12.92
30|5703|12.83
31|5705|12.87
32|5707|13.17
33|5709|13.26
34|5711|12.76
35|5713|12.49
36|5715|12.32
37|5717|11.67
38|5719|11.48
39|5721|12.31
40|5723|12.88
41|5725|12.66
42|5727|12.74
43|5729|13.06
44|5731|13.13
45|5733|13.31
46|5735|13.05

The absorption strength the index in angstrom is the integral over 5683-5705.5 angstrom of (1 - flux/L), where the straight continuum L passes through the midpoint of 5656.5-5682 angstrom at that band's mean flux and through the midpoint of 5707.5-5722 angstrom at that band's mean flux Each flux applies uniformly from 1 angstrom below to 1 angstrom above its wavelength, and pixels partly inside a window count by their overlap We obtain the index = -0.8 angstrom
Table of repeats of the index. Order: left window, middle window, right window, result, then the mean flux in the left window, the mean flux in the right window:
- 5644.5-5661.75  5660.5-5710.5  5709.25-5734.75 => 0.2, 13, 12.6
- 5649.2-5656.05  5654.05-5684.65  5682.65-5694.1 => 1.6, 13.6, 12.8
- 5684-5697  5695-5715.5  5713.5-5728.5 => -0.5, 12.7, 12.3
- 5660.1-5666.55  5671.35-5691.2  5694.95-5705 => -1.3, 11.5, 12.9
